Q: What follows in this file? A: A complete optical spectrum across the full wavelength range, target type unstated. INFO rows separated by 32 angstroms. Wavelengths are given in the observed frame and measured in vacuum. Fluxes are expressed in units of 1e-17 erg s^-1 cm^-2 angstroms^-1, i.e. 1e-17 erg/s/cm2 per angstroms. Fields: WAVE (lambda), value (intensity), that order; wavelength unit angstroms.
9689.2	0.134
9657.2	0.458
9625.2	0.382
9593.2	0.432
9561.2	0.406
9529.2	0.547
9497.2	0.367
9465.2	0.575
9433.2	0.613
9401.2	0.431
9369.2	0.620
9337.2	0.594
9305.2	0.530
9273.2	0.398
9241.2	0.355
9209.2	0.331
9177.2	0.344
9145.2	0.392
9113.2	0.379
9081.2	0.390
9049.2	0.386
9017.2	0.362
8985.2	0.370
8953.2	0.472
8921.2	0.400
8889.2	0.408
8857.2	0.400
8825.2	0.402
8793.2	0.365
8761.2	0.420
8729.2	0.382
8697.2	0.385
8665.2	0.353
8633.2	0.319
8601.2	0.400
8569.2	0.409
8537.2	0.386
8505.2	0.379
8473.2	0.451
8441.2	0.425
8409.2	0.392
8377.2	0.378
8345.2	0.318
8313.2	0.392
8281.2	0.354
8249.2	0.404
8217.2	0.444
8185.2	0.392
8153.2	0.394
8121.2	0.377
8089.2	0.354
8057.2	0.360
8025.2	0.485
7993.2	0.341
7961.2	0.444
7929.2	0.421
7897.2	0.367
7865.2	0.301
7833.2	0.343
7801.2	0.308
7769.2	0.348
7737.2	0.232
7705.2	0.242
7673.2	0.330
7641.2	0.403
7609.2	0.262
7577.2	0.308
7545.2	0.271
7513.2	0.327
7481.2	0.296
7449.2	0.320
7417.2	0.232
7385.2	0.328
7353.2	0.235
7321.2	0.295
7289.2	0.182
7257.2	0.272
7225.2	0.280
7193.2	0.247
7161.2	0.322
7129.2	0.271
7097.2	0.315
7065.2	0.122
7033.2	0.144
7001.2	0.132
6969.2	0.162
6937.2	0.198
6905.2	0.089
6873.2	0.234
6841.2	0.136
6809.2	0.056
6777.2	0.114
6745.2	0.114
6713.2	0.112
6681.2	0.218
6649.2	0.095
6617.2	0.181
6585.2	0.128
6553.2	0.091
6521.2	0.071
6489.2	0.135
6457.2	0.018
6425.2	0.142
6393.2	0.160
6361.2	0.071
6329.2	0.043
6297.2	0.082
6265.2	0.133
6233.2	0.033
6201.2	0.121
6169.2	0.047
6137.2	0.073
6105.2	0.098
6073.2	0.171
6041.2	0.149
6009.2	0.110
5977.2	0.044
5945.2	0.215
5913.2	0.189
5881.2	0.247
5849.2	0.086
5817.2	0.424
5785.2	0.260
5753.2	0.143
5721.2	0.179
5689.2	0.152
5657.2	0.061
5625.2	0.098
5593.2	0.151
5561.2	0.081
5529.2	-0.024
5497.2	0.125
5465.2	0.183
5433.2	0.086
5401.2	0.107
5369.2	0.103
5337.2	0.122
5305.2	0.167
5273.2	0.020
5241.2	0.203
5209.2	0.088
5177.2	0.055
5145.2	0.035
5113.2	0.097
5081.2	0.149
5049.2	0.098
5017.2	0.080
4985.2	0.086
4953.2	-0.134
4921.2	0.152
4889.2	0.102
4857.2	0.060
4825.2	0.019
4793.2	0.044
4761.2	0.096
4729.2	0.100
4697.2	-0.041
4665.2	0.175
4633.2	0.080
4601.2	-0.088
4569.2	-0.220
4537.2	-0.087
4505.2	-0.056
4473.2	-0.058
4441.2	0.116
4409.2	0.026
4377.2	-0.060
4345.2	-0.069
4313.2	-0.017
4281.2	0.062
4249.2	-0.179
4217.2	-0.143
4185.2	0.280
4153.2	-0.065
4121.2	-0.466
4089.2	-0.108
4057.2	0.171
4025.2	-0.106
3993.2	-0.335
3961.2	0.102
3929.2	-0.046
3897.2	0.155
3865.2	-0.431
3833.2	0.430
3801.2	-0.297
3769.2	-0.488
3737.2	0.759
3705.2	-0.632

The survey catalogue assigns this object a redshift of 0.78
